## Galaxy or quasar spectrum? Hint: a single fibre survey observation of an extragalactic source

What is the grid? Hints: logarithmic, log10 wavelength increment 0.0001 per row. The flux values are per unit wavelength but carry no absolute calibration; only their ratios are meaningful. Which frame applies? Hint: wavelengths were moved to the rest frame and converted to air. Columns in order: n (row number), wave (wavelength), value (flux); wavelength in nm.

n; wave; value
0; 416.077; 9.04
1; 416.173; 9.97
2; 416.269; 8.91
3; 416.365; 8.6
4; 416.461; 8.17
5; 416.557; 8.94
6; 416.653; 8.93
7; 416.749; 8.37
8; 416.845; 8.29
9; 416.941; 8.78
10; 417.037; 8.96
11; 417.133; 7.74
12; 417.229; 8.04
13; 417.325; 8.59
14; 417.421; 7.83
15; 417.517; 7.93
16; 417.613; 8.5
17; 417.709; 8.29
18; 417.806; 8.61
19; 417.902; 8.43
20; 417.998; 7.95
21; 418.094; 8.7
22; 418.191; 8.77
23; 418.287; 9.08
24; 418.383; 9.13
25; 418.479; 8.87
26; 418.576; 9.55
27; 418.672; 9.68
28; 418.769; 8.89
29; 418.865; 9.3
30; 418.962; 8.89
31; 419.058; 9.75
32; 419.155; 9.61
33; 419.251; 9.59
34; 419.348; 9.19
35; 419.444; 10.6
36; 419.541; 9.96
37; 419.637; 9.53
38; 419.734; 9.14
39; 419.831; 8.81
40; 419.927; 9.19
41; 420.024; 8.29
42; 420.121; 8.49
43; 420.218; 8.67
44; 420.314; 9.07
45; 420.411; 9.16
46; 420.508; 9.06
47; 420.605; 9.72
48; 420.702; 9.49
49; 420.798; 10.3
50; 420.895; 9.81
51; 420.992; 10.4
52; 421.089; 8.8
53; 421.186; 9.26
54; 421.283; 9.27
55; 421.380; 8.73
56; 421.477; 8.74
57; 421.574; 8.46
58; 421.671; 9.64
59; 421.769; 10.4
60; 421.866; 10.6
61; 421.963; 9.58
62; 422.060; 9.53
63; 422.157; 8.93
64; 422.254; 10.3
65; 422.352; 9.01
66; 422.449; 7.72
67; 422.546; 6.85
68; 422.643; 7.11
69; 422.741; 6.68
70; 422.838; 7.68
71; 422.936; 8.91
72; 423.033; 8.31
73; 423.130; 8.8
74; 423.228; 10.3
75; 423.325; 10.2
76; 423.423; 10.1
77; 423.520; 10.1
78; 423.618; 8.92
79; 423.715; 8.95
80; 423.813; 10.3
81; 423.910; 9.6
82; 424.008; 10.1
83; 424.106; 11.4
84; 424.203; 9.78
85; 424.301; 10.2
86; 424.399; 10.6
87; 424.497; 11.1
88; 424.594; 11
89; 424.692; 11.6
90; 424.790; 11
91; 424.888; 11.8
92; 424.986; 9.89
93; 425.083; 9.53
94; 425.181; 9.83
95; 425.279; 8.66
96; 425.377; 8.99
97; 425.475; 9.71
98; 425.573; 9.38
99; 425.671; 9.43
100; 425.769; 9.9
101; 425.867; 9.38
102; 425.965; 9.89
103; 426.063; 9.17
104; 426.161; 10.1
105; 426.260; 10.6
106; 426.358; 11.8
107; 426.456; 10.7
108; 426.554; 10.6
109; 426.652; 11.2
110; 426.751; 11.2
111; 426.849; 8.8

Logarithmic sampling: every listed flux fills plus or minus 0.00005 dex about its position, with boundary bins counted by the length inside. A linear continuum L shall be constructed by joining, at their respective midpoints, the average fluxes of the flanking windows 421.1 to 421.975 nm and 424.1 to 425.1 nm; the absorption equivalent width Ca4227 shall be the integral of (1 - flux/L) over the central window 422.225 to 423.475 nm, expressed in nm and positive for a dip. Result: 0.17 nm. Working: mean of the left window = 9.37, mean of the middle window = 8.59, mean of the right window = 10.7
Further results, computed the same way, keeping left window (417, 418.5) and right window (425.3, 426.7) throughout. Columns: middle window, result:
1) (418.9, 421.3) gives -0.12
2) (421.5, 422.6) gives 0.01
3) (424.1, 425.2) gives -0.10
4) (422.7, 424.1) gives 0.04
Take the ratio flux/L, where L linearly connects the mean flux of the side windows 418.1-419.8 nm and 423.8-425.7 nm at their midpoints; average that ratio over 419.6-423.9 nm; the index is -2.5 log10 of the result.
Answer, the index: 0.07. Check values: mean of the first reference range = 9.36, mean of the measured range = 9.12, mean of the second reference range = 10.2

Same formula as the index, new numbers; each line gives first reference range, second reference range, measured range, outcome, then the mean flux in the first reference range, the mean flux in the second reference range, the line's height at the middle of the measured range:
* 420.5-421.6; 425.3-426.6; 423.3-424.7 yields -0.06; 9.37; 9.94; 9.71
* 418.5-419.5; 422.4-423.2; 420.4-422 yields -0.12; 9.48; 7.83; 8.52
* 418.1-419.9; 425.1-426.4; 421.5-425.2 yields 0.00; 9.34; 9.74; 9.59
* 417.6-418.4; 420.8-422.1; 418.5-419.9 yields -0.06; 8.59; 9.5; 8.91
